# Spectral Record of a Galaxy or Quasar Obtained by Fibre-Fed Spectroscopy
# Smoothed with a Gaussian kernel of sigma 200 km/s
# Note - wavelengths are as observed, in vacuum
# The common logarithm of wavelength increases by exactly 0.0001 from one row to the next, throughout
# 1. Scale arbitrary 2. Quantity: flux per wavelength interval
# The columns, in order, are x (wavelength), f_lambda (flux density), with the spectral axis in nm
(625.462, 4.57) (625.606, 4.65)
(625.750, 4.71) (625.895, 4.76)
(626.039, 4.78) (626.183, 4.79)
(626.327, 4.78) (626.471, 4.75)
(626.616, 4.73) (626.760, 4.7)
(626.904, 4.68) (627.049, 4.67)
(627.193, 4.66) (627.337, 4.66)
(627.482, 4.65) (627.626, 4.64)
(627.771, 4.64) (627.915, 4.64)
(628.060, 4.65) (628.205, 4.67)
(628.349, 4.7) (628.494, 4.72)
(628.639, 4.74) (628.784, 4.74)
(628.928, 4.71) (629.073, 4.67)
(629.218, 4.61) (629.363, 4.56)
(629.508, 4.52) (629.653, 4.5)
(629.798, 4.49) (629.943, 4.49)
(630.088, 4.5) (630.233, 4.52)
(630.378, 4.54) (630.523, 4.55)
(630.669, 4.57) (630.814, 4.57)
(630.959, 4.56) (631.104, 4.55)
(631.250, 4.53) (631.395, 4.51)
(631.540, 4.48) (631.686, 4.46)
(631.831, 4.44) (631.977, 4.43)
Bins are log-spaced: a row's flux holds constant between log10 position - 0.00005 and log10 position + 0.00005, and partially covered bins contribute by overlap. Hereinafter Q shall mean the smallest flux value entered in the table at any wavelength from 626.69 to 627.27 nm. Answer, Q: 4.66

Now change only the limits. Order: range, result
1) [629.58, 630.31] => 4.49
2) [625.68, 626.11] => 4.71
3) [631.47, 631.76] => 4.46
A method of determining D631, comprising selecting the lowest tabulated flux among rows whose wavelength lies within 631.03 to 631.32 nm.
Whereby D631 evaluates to 4.53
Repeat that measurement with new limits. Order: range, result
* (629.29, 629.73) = 4.5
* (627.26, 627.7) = 4.64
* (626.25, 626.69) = 4.73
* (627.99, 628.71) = 4.65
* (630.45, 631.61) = 4.48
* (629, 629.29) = 4.61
